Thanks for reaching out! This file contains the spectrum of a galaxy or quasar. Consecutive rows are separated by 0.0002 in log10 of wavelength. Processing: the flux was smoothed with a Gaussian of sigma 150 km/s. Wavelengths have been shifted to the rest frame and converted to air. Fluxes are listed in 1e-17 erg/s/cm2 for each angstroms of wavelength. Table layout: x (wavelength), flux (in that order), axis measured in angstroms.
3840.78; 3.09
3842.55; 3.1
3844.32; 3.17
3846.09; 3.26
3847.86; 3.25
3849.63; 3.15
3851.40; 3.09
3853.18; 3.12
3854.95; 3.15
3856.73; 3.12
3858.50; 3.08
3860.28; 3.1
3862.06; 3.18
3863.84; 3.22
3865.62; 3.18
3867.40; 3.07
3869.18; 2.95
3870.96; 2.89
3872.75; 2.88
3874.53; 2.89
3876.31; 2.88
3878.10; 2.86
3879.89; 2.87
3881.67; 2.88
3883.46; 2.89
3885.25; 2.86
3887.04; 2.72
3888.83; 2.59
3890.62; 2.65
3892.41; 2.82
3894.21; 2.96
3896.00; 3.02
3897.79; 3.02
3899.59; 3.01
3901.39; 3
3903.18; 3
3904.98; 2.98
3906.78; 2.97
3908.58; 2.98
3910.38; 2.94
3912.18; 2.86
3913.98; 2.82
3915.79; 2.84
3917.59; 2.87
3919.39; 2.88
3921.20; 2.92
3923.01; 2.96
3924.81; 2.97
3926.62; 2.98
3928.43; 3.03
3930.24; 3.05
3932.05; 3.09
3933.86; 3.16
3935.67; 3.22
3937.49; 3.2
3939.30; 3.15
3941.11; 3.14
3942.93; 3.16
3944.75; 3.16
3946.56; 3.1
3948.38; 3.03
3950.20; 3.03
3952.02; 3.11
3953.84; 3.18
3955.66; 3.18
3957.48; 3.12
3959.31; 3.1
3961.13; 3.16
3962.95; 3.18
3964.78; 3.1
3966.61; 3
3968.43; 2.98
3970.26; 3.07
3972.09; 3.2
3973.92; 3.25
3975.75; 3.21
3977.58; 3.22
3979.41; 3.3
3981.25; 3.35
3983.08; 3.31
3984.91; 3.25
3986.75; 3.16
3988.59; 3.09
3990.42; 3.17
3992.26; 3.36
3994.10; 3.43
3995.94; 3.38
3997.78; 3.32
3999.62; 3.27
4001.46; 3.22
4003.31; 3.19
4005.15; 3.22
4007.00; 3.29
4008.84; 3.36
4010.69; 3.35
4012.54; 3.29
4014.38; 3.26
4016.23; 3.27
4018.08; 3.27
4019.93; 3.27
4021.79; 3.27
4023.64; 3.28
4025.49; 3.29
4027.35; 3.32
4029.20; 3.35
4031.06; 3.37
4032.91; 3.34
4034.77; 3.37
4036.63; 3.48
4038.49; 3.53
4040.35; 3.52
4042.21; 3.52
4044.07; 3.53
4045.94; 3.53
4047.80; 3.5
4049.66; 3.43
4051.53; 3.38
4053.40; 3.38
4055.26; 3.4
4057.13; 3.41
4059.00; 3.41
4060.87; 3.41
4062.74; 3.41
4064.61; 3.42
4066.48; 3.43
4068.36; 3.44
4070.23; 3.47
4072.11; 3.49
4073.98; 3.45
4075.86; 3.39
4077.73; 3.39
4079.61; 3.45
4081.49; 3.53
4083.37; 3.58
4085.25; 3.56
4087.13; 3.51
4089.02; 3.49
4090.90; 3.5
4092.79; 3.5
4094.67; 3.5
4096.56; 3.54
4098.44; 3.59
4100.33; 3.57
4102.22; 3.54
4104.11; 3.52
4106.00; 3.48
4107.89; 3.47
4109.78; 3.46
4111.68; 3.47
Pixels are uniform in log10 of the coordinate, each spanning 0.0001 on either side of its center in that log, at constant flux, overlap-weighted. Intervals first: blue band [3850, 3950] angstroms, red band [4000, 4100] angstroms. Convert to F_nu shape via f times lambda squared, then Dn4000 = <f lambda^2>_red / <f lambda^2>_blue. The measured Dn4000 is 1.2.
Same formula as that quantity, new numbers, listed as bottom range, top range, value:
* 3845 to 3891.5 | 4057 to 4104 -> 1.30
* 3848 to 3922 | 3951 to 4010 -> 1.14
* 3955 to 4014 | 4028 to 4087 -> 1.11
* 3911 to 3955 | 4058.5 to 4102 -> 1.23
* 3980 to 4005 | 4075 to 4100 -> 1.12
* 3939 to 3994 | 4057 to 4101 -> 1.16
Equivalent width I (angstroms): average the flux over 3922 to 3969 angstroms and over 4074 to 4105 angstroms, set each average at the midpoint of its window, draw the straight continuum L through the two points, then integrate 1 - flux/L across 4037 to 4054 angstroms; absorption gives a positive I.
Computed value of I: -0.5 angstroms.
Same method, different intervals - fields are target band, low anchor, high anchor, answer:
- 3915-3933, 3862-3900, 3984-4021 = 0.5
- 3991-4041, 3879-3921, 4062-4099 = -0.9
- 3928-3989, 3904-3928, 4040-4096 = -1.5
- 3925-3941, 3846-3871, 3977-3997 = 0.5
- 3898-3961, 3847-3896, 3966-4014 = 1.4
